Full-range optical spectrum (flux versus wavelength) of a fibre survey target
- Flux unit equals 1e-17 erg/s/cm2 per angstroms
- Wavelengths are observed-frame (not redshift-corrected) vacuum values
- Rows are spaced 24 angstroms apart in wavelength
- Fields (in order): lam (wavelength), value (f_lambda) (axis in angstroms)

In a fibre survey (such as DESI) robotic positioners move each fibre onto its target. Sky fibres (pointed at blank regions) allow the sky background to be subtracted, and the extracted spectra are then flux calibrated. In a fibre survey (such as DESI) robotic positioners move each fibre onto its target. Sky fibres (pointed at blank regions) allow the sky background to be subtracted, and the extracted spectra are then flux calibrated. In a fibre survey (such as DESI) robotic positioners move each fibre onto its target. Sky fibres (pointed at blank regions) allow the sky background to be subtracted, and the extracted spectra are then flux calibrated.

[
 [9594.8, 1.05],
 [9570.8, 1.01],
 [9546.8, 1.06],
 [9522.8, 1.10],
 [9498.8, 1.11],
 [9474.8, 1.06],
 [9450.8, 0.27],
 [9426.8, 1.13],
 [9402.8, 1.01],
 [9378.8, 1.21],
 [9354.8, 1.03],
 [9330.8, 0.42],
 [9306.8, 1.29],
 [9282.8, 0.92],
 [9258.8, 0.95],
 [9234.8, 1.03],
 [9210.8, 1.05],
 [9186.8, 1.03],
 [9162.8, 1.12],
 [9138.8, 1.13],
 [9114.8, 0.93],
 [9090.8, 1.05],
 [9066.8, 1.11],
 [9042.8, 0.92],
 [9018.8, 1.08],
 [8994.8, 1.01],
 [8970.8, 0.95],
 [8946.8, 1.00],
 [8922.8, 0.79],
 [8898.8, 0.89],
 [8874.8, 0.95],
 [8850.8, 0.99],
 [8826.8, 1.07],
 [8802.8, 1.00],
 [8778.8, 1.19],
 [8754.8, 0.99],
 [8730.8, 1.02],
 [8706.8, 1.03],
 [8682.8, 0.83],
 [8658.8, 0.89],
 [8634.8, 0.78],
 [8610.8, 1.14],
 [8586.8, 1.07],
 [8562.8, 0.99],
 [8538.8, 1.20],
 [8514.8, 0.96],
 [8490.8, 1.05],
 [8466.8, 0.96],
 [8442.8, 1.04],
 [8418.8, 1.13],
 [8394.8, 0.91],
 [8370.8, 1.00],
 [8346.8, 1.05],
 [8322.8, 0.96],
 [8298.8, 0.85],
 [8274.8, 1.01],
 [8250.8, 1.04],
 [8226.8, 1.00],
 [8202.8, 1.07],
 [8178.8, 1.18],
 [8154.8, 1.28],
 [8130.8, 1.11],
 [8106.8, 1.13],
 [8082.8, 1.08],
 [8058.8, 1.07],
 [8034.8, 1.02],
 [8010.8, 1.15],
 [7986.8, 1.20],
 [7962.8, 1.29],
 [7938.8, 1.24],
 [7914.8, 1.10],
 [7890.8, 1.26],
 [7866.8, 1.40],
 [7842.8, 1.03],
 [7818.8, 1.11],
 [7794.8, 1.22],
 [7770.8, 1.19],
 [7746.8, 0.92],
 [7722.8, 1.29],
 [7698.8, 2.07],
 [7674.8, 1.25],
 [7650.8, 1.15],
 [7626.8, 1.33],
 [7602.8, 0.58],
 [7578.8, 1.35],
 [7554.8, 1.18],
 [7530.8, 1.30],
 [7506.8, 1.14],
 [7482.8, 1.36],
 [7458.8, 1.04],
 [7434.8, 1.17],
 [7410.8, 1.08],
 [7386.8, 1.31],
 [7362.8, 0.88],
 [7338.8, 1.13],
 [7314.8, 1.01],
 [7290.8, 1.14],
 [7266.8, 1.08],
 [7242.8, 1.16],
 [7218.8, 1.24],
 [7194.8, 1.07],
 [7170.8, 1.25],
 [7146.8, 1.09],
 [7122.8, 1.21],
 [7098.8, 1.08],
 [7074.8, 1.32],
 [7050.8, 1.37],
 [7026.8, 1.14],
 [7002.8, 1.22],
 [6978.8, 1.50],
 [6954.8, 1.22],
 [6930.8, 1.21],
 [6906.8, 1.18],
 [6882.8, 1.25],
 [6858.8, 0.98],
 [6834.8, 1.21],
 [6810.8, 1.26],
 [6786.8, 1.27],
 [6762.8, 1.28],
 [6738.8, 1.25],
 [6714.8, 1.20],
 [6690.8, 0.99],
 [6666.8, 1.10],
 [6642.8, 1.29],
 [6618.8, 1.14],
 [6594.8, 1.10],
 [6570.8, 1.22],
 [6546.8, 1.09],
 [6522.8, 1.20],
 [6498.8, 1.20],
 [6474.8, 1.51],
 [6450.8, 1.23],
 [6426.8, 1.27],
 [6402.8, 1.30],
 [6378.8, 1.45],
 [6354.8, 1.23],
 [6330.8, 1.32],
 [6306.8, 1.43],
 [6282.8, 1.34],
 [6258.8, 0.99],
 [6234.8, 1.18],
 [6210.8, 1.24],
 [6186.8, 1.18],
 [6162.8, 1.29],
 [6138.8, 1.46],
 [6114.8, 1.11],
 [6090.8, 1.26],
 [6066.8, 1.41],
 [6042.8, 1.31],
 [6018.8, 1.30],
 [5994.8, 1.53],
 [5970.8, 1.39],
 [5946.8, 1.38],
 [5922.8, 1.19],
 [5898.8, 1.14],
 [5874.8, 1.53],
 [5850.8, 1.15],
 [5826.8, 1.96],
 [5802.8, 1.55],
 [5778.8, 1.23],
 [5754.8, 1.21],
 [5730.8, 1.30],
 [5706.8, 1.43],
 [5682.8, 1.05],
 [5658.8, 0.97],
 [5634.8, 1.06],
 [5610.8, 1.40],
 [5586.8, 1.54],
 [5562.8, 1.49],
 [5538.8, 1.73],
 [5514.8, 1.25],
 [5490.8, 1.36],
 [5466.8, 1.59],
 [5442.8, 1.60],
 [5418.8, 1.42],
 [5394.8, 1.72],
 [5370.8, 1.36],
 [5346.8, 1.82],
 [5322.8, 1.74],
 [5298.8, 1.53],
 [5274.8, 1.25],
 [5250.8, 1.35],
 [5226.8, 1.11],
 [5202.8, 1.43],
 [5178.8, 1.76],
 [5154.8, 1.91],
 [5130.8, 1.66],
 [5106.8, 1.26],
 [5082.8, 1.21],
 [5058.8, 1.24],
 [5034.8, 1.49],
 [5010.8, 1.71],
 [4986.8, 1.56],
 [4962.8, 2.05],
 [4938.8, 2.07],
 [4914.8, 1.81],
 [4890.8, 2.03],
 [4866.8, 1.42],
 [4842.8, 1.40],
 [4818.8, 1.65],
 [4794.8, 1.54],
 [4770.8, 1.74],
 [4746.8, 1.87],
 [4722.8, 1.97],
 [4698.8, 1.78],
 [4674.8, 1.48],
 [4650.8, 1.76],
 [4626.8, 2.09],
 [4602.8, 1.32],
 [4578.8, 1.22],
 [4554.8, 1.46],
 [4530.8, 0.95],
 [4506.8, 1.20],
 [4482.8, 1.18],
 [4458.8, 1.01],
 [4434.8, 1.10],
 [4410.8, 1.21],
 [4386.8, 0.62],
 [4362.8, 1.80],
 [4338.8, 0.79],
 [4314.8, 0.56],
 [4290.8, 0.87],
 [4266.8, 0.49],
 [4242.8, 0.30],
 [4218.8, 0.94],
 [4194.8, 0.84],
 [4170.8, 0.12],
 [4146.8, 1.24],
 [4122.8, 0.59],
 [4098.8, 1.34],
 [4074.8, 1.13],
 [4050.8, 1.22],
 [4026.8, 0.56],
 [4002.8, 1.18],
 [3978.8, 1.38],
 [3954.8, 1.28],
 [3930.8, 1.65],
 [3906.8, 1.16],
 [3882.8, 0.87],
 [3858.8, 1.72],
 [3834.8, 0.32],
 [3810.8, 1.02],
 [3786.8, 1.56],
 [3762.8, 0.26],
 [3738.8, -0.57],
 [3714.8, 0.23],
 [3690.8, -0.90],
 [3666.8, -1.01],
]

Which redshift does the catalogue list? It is 0.172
